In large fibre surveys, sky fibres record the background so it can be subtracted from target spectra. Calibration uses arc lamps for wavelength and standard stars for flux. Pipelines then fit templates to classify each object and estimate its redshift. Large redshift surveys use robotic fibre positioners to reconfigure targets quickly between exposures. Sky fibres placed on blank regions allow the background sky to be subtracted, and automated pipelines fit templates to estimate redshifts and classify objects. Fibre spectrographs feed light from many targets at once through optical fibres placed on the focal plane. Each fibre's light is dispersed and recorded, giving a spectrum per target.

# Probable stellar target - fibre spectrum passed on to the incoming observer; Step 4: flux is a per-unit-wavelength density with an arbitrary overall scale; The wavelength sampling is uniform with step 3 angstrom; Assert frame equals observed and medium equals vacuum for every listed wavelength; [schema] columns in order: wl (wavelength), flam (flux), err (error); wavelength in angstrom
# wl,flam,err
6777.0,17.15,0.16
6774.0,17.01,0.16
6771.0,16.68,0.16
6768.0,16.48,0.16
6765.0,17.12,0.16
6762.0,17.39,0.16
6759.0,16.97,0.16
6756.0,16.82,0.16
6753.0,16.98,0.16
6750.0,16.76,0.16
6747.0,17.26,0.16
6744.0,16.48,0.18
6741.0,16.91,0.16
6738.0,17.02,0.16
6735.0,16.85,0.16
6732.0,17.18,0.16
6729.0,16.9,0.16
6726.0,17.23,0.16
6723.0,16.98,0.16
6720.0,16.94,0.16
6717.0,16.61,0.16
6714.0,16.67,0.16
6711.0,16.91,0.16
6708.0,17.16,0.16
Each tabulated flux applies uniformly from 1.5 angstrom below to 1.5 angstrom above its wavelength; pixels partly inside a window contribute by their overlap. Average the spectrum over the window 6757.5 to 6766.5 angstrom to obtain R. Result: 17.2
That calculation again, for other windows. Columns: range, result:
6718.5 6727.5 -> 17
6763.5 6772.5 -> 16.8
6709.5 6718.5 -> 16.7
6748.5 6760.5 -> 16.9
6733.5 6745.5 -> 16.8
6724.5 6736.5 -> 17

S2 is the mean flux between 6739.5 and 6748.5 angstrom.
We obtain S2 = 16.9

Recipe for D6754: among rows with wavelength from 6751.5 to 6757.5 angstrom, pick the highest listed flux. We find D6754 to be 16.98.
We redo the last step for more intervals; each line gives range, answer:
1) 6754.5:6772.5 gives 17.39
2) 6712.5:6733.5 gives 17.23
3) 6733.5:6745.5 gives 17.02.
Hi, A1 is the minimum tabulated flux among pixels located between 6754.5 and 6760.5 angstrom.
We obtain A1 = 16.82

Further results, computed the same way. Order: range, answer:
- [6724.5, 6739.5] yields 16.85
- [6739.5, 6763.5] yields 16.48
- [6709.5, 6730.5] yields 16.61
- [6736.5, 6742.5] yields 16.91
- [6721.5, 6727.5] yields 16.98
